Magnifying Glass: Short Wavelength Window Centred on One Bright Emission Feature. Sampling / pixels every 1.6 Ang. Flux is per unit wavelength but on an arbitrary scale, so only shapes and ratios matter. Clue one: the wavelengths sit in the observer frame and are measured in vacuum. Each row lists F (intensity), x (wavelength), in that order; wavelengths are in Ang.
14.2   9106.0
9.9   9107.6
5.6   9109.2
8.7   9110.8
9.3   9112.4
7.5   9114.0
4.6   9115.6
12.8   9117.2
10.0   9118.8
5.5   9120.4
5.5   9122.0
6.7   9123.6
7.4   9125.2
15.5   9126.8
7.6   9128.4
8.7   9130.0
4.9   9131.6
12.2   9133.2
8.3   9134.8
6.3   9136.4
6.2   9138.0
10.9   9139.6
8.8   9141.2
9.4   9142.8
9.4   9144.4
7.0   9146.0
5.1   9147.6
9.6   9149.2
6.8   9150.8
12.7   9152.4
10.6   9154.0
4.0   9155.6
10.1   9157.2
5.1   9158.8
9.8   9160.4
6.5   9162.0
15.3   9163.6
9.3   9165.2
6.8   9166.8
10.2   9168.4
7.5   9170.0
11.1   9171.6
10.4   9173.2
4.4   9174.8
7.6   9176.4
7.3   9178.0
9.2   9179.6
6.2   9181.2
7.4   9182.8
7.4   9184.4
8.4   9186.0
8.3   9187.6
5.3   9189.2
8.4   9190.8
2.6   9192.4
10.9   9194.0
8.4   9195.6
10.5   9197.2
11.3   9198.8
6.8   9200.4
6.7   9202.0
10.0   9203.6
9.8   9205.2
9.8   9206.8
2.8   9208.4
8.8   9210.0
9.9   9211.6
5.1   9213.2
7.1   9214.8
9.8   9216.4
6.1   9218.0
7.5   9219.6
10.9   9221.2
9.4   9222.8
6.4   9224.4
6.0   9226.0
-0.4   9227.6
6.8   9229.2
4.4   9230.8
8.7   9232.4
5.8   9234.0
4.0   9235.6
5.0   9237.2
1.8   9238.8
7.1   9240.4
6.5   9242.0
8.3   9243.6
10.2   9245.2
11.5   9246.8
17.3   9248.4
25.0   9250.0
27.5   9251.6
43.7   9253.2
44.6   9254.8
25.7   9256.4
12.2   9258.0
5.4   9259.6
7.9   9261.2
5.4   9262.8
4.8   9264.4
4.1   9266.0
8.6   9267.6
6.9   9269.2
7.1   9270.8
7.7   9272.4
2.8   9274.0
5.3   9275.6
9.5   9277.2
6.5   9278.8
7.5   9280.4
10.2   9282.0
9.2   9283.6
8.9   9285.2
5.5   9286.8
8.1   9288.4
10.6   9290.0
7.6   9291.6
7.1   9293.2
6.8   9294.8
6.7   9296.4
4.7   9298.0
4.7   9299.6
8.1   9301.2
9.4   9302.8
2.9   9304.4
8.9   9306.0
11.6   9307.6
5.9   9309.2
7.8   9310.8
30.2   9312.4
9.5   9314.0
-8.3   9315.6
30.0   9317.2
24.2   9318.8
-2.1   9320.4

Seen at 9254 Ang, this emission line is Hbeta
